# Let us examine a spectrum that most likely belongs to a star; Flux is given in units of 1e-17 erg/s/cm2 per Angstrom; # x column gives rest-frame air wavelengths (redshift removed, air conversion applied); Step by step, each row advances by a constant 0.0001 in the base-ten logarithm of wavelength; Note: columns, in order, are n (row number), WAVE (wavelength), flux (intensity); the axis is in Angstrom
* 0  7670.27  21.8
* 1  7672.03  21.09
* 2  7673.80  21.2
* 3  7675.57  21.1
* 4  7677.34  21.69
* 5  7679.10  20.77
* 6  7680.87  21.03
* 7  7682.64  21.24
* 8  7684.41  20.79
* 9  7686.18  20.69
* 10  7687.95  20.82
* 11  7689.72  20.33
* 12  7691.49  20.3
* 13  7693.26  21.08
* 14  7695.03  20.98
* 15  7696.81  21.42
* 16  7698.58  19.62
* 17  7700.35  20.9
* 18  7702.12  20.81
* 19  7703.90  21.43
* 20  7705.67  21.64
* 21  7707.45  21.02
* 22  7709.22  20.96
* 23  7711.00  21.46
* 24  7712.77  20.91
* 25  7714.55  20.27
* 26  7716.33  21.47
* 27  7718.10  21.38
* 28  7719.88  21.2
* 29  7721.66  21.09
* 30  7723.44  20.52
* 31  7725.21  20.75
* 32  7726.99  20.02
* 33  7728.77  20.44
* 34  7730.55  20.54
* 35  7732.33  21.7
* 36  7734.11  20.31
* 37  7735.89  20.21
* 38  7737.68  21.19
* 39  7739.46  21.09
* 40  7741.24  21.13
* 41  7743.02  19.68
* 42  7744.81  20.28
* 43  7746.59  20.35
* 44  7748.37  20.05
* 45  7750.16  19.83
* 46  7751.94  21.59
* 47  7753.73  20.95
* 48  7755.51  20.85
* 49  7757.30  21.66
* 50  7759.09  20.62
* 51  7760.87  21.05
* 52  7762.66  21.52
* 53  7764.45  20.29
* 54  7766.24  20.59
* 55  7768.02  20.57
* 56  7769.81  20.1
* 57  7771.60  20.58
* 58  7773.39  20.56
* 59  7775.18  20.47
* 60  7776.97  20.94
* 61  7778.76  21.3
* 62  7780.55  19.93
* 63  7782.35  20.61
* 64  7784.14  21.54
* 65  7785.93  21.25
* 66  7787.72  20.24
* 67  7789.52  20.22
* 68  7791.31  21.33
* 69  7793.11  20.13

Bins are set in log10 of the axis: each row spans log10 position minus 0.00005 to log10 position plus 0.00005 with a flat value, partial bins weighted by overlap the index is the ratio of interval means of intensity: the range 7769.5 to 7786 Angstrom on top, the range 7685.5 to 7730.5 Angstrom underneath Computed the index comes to 0.99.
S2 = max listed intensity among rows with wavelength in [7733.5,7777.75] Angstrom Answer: 21.66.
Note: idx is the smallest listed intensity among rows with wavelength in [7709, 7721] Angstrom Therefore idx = 20.27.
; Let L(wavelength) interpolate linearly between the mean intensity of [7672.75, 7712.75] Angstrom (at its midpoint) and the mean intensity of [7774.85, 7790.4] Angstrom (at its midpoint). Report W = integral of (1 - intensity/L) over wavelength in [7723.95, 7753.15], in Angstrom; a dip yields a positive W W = 0.4 Angstrom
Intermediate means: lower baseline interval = 21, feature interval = 20.6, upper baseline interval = 20.7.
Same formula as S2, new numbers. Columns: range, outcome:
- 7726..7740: 21.7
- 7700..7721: 21.64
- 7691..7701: 21.42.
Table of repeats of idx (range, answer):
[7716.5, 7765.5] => 19.68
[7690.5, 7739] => 19.62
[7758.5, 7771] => 20.1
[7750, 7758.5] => 19.83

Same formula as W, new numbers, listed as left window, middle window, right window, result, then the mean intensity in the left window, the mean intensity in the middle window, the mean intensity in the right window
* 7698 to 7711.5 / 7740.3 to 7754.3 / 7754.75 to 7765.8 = 0.3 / 21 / 20.5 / 21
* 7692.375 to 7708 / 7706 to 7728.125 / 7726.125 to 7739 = -0.1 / 21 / 20.9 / 20.6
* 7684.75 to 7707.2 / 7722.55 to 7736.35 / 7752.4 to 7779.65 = 0.2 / 20.8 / 20.6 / 20.8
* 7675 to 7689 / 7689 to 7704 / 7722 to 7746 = 0.1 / 21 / 20.7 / 20.6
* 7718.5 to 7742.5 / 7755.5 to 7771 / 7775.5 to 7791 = 0.0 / 20.8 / 20.8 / 20.8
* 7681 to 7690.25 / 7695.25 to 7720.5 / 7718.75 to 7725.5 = -0.2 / 20.8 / 21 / 20.9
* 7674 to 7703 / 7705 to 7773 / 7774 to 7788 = 0.2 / 20.9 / 20.8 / 20.8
